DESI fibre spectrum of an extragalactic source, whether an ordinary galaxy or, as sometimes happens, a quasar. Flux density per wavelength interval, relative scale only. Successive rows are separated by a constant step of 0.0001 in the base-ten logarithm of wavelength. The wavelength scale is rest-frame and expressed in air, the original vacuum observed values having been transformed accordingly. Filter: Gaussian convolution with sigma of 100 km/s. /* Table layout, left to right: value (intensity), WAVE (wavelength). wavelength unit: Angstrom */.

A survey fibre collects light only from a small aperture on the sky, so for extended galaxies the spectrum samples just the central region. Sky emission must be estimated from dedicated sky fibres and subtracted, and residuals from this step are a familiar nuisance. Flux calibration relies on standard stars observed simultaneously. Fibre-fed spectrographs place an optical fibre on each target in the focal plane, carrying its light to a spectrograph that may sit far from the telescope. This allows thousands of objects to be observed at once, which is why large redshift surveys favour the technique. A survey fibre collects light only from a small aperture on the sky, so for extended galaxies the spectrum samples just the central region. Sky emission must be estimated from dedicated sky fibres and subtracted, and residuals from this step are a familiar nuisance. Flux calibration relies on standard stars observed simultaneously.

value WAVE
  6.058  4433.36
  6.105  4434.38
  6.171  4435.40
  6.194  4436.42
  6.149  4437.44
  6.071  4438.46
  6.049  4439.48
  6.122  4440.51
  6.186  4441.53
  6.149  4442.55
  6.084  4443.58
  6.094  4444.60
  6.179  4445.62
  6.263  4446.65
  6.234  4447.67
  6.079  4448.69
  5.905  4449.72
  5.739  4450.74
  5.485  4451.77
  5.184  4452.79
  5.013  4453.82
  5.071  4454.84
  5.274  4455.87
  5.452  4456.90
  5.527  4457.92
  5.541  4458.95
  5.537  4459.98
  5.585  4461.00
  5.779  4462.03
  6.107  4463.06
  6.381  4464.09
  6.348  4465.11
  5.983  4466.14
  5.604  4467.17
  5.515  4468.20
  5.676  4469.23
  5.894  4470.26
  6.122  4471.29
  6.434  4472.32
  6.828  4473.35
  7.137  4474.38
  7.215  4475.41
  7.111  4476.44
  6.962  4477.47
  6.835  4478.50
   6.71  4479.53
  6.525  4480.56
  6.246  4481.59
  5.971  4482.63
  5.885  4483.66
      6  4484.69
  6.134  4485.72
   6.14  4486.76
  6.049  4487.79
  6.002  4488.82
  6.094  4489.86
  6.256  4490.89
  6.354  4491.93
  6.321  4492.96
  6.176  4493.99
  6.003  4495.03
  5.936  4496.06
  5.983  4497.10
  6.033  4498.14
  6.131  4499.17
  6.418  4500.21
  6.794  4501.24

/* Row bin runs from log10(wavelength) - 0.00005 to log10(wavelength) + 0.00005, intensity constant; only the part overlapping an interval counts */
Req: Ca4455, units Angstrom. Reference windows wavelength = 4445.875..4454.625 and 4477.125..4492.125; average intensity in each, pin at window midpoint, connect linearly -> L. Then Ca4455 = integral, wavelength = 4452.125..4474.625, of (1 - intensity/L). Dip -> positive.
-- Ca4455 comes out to 0.5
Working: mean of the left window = 5.73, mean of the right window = 6.27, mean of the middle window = 5.8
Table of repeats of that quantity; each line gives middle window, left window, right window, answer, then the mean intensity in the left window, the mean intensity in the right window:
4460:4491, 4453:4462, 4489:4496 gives -2.41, 5.39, 6.17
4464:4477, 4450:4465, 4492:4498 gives -1.28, 5.58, 6.1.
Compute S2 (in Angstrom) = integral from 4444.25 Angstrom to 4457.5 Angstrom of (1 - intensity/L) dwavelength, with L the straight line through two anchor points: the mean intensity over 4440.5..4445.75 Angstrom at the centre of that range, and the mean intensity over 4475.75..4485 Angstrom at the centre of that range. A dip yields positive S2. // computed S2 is 1.1 Angstrom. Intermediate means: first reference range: 6.14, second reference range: 6.5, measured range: 5.69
